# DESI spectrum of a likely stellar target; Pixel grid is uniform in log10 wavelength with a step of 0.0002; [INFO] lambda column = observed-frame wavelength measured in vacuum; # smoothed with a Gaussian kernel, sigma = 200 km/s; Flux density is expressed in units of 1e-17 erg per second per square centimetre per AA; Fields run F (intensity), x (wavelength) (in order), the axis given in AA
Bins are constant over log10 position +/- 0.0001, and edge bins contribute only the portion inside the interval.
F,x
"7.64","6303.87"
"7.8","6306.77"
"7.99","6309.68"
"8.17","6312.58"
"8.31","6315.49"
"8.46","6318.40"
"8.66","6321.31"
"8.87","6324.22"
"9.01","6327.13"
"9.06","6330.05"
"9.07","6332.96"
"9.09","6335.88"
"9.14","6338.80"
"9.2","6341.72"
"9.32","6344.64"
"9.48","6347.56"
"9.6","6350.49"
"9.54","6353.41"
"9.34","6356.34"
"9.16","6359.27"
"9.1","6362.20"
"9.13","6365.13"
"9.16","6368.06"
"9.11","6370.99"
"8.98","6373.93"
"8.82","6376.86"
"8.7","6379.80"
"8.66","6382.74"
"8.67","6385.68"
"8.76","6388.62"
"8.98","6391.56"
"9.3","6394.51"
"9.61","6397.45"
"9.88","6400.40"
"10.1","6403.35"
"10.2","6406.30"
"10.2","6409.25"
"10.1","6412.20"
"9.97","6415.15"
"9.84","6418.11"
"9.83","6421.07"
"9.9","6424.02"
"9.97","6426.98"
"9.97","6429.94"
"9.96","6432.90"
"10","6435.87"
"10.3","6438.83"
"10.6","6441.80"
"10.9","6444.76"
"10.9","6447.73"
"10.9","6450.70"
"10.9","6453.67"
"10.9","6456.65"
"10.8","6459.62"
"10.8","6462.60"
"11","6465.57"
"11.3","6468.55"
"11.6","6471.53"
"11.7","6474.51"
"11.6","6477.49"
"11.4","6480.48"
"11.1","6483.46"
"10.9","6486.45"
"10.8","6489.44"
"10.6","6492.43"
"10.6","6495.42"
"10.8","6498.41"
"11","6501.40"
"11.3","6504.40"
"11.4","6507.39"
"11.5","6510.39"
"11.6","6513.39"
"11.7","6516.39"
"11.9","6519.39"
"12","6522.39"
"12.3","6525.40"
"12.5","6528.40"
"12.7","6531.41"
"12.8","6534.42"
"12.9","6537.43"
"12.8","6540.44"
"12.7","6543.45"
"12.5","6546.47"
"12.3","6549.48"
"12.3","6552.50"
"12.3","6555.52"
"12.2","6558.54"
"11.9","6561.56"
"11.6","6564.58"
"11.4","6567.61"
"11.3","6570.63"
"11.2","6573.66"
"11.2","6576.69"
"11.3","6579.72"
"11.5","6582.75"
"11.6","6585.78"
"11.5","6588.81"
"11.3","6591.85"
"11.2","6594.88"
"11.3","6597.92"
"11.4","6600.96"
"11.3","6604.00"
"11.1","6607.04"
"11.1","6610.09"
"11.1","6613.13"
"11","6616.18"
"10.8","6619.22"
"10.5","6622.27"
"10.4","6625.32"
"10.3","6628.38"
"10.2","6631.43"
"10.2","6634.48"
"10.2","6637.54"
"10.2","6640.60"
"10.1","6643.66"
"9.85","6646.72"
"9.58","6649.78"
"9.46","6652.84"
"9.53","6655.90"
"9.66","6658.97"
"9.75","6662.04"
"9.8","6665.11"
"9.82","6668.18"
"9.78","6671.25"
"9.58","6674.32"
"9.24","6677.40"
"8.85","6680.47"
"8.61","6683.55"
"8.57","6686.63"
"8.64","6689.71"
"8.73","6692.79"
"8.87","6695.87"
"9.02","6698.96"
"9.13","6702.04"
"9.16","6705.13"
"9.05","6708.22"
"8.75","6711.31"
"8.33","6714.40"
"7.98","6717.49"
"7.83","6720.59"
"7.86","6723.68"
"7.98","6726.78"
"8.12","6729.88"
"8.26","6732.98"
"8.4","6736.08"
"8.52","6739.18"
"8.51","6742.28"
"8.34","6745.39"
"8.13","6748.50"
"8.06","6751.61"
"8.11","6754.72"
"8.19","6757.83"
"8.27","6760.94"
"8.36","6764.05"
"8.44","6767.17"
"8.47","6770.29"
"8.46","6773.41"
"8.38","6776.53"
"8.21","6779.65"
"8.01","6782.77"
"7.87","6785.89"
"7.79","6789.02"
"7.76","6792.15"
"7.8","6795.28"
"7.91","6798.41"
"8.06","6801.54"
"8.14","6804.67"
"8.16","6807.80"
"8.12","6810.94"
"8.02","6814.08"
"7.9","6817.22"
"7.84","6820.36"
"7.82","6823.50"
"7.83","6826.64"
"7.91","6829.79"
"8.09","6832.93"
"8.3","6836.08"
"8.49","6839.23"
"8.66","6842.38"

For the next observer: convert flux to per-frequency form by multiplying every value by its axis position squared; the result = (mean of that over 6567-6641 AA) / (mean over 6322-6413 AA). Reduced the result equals 1.28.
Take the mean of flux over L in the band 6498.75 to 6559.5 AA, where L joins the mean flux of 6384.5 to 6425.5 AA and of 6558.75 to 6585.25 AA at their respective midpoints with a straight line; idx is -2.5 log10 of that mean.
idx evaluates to -0.10 mag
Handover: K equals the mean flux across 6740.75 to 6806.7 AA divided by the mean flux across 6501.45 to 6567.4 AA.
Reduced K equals 0.67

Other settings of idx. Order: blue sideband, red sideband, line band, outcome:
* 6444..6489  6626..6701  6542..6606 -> -0.14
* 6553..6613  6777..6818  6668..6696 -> 0.09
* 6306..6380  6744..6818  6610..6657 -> -0.22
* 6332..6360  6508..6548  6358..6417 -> 0.07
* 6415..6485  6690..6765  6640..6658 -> -0.08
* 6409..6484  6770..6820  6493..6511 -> -0.09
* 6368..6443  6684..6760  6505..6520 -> -0.25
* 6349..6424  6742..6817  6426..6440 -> -0.09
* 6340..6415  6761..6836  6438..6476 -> -0.20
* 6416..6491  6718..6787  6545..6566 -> -0.23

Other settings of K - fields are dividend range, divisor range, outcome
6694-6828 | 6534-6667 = 0.74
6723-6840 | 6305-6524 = 0.81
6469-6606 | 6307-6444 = 1.25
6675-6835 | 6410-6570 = 0.74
